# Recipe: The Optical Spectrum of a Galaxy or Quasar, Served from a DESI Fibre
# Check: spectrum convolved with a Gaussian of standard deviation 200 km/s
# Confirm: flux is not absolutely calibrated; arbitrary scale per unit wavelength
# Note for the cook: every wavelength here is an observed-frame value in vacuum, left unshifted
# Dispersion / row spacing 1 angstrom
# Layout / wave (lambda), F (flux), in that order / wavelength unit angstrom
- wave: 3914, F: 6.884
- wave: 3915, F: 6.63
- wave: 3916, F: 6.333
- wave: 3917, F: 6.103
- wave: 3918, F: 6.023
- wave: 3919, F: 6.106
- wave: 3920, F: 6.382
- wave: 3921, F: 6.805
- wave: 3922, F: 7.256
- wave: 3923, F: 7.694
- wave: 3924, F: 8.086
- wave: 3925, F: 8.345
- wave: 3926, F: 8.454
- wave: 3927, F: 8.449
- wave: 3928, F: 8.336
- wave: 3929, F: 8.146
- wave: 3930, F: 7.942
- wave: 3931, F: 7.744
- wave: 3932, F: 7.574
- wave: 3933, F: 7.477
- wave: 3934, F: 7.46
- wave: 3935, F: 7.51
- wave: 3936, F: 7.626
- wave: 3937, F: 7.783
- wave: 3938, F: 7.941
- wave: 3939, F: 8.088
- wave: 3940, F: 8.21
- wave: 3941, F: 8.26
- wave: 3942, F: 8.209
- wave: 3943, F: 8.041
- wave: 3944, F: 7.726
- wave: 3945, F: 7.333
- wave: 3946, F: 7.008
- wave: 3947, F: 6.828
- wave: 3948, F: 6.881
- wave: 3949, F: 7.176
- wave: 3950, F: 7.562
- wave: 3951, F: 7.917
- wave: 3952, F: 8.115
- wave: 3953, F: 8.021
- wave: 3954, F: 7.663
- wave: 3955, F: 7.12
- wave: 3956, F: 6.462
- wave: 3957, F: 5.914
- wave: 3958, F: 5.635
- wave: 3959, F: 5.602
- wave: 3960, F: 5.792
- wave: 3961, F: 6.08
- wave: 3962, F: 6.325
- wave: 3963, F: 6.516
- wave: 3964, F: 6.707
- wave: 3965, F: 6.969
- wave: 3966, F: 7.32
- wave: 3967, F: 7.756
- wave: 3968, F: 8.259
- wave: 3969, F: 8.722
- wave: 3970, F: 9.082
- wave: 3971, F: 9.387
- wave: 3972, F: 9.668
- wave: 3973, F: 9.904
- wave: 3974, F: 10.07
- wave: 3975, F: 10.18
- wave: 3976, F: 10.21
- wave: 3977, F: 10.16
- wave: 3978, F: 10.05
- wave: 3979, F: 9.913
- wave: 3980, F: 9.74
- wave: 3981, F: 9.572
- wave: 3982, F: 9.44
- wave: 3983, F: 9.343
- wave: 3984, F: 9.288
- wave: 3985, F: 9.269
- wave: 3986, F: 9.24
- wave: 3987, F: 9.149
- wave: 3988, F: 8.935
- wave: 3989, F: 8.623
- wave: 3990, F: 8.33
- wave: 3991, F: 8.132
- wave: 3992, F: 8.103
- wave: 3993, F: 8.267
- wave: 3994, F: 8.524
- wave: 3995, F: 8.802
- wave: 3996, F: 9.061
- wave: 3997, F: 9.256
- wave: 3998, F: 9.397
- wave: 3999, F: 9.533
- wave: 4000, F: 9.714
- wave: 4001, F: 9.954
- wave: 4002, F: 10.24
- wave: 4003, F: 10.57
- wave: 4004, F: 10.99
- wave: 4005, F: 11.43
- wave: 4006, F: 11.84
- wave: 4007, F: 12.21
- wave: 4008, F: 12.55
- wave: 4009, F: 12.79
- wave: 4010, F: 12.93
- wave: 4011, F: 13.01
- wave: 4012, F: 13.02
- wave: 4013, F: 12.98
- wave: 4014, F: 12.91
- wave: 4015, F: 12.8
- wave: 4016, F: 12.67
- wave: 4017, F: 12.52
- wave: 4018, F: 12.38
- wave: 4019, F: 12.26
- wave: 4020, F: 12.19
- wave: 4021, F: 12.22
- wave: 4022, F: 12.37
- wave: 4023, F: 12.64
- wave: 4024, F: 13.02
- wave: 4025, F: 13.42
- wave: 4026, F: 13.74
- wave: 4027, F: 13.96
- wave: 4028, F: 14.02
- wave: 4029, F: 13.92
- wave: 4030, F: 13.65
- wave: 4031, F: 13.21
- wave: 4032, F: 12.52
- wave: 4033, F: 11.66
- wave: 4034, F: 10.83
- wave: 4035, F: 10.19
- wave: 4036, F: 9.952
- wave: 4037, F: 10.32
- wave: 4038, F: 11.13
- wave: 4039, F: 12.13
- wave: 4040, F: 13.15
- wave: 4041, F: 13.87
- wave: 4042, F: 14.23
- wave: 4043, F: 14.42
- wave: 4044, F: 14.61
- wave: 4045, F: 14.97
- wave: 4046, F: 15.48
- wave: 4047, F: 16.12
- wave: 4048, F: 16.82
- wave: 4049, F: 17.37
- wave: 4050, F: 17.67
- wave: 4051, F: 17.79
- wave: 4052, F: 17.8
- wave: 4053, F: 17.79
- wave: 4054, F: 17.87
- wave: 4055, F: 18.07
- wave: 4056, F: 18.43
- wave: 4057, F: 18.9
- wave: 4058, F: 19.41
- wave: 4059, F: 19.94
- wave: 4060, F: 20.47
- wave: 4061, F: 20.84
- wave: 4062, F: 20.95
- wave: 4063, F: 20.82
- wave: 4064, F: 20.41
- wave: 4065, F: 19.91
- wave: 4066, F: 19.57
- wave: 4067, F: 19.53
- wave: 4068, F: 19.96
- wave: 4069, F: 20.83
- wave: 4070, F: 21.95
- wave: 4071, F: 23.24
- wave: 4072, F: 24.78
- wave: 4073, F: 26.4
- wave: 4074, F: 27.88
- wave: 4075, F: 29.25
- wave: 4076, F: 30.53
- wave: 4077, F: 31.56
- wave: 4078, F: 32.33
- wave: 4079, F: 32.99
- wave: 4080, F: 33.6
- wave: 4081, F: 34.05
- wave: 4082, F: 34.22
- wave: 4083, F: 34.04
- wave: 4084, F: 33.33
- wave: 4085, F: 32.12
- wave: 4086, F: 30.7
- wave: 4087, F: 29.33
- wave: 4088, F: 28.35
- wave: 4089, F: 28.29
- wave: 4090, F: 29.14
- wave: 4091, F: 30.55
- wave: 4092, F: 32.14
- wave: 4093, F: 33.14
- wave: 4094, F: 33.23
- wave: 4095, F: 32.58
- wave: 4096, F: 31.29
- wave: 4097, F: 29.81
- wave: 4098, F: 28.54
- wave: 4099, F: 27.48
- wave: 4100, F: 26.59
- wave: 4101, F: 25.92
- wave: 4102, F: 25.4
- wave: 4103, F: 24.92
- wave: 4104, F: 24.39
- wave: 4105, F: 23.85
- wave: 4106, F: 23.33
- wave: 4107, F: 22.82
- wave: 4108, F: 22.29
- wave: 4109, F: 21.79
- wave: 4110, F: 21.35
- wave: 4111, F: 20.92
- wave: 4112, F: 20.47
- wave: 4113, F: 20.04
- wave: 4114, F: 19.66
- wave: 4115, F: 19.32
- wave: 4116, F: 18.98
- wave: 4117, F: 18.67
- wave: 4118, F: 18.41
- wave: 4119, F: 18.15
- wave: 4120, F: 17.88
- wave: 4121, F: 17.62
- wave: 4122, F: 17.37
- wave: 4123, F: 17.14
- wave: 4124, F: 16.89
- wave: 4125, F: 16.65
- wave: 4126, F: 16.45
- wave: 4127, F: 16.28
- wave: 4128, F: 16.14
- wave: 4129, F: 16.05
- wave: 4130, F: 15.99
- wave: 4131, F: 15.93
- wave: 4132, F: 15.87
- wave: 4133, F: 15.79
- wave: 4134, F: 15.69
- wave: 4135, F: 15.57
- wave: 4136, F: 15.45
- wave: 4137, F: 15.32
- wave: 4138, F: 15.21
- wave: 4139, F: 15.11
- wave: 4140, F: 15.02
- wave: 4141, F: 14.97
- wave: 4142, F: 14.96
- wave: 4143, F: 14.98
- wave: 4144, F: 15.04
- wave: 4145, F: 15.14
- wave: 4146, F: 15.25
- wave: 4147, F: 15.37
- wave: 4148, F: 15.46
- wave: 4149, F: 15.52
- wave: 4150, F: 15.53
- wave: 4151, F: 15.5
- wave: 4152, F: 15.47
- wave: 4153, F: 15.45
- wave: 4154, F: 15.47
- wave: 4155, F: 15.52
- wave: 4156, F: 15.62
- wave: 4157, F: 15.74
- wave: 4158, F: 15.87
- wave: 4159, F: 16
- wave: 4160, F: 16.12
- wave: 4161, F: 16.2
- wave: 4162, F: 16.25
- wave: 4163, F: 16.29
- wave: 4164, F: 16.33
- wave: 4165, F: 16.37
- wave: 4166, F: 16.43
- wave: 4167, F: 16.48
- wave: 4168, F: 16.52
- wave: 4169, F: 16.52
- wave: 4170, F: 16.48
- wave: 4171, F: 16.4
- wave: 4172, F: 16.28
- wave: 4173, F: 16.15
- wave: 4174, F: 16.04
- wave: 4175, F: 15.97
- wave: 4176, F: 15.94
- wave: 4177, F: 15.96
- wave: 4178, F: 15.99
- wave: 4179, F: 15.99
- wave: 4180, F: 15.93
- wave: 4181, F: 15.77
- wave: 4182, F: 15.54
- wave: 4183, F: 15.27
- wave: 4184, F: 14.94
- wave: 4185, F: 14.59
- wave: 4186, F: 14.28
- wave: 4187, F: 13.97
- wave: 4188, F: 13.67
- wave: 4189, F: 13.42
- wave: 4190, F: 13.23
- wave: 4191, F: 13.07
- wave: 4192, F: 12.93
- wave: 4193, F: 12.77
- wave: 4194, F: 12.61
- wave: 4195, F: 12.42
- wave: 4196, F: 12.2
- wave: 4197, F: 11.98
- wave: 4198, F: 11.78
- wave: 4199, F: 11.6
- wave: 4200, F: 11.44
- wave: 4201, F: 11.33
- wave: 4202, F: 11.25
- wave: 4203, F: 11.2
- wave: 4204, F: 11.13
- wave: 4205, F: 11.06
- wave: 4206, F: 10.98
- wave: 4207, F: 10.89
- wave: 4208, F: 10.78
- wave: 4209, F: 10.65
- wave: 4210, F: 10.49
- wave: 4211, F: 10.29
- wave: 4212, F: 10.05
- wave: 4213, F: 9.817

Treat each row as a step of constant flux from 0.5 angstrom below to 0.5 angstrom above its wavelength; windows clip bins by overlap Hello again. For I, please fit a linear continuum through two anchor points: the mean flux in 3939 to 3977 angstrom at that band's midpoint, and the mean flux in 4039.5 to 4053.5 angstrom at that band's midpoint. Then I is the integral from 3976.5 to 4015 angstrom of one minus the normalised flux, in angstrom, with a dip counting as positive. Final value 3.4 angstrom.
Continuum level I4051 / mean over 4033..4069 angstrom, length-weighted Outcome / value 16.6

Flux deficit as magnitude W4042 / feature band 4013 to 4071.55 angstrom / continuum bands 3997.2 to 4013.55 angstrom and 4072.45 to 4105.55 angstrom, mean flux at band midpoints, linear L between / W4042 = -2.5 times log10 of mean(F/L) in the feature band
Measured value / 0.25 mag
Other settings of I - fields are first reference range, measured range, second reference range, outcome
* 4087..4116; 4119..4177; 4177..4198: 9.8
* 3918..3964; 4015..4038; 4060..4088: 8.5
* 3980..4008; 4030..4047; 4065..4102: 5.6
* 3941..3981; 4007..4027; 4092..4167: -2.0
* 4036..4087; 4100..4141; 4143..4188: -1.0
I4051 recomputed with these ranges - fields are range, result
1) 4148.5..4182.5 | 16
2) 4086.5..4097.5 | 30.7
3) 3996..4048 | 12.4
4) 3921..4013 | 8.67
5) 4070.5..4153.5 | 22.4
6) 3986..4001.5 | 8.93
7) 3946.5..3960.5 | 6.91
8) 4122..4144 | 15.8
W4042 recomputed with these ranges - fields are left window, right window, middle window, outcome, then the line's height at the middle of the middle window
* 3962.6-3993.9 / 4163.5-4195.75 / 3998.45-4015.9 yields -0.19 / 9.81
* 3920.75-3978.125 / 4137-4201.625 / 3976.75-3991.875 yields -0.04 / 8.94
